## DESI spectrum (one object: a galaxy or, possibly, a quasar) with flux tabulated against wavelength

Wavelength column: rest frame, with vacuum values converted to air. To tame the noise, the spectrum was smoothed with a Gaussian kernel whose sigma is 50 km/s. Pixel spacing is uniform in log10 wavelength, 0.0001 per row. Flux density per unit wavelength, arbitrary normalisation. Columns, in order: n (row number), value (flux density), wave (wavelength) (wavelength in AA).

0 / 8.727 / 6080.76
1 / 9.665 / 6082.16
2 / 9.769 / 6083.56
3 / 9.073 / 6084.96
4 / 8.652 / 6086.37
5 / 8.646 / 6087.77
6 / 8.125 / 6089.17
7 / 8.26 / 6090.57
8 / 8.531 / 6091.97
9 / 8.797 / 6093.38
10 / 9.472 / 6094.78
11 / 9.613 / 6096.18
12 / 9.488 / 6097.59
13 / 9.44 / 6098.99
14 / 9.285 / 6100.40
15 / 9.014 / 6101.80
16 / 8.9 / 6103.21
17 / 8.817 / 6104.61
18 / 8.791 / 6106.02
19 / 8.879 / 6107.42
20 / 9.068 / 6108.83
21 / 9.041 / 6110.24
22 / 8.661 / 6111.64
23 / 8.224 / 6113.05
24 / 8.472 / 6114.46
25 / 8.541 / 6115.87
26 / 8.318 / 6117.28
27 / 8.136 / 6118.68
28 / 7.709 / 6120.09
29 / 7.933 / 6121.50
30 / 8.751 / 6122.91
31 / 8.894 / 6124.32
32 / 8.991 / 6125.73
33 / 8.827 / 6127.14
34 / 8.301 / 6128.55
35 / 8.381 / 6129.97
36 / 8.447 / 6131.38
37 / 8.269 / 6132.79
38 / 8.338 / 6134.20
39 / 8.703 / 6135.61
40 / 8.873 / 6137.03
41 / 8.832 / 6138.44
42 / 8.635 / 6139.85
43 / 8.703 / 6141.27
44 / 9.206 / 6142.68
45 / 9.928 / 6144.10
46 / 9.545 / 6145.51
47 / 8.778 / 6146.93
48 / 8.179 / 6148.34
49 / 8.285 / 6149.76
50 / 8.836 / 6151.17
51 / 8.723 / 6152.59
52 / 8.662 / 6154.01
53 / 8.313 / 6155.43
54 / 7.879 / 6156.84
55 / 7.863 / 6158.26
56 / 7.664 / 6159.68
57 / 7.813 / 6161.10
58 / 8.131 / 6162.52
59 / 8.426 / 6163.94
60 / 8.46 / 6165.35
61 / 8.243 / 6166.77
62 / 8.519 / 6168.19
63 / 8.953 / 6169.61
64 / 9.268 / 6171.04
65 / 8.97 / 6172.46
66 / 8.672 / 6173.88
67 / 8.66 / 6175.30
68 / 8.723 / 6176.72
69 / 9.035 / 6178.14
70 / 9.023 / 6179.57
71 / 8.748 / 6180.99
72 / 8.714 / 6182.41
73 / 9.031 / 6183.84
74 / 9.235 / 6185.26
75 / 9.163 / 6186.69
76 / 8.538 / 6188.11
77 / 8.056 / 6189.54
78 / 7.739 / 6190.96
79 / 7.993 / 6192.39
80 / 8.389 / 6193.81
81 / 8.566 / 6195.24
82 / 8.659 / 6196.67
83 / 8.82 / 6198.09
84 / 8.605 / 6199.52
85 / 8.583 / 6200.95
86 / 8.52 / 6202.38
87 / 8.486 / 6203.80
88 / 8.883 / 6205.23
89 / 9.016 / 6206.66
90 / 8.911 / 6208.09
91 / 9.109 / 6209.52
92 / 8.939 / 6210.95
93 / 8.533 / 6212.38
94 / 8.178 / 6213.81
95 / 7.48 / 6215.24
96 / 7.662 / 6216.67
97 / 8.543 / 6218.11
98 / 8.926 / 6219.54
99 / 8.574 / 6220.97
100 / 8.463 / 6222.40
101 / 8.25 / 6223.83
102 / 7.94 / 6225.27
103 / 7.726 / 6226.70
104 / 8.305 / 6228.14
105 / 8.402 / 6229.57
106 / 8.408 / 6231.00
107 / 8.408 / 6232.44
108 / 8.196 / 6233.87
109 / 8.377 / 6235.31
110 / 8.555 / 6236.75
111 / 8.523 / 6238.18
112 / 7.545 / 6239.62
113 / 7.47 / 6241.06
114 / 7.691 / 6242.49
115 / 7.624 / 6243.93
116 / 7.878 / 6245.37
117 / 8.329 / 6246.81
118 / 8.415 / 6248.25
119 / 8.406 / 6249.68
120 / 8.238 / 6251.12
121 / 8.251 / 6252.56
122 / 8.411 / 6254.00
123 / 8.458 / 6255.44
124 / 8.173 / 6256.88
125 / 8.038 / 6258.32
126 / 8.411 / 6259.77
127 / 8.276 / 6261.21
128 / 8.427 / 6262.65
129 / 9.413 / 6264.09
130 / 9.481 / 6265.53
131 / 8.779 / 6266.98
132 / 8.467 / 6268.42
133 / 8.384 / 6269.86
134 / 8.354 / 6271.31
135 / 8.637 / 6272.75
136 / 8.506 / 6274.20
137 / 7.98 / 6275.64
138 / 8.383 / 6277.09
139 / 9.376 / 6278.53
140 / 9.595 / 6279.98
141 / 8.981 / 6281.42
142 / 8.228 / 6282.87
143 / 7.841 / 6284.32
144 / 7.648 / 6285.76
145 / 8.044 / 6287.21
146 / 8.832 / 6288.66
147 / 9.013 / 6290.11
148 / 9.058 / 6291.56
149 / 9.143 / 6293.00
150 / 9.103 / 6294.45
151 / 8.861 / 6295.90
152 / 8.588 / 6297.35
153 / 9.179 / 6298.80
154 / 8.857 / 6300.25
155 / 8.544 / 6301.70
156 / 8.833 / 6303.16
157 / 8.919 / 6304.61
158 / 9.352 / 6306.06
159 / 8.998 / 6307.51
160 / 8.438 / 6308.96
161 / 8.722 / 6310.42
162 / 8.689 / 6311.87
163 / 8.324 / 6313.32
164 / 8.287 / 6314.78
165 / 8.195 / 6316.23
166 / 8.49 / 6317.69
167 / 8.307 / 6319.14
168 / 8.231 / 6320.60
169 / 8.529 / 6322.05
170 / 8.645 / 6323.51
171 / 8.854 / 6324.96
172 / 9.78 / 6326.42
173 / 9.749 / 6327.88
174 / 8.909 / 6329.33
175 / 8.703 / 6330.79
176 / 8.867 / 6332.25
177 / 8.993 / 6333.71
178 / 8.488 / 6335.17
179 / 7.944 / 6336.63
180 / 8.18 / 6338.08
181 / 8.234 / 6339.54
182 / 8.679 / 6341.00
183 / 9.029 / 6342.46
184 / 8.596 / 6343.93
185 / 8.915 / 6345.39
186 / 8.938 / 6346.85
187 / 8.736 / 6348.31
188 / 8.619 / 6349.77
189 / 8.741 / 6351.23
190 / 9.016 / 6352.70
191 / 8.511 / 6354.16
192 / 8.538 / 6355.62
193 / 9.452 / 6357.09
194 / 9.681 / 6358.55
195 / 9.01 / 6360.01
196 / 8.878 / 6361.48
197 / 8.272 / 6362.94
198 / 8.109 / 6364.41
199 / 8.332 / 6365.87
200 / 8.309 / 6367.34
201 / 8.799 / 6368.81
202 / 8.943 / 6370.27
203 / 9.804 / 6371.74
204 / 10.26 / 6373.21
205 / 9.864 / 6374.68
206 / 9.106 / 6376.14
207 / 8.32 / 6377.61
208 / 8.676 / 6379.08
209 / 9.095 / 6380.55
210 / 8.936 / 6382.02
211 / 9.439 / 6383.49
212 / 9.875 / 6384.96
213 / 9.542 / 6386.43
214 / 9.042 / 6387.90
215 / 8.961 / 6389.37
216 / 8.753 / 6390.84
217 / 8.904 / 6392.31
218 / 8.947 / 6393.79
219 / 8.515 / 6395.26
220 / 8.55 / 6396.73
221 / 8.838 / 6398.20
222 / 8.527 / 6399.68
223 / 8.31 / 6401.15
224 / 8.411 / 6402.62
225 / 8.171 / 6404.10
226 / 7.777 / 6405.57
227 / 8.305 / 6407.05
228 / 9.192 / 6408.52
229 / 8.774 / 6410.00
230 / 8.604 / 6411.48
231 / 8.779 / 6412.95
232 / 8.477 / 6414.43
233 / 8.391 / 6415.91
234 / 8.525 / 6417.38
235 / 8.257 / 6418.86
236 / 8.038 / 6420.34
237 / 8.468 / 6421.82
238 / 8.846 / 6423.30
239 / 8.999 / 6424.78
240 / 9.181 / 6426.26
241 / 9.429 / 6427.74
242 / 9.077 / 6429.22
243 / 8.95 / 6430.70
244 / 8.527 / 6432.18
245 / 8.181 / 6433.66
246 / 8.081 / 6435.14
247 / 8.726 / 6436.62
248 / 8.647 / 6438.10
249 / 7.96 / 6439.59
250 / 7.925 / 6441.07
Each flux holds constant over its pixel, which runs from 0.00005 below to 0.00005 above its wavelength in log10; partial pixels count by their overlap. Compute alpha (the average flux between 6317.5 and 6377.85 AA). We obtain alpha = 8.83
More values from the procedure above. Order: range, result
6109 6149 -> 8.64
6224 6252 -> 8.13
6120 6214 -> 8.62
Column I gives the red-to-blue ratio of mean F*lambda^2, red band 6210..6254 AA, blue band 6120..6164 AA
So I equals 0.99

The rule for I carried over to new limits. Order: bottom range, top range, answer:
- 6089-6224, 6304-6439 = 1.09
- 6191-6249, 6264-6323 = 1.06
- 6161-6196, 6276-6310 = 1.06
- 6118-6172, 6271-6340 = 1.07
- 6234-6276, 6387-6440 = 1.09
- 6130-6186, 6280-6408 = 1.08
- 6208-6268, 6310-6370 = 1.08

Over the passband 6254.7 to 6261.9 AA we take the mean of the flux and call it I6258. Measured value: 8.27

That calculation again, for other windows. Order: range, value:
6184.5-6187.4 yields 9.2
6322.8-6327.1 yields 9.09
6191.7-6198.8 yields 8.49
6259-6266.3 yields 8.79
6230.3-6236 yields 8.34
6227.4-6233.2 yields 8.38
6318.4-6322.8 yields 8.36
